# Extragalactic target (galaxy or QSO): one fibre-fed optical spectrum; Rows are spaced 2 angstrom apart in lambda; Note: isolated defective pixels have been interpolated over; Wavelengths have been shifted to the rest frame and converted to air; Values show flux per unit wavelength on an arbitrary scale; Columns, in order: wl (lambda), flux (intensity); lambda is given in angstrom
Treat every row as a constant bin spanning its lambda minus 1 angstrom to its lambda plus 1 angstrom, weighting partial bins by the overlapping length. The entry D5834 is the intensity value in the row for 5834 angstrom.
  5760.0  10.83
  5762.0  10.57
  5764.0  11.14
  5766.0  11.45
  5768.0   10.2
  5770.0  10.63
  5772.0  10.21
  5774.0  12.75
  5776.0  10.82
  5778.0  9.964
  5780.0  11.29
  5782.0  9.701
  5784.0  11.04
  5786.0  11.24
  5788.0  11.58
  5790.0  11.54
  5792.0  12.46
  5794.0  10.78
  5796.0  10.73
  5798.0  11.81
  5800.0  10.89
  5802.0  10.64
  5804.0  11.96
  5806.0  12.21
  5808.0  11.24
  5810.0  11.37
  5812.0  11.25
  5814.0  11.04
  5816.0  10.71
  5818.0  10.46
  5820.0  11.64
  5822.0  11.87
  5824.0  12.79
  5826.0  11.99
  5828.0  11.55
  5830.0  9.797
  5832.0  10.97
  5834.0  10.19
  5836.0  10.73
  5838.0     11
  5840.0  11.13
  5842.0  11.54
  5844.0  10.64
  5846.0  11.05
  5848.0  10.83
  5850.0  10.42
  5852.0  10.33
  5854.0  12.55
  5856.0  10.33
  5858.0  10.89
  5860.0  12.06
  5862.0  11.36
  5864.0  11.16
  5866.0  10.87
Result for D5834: 10.19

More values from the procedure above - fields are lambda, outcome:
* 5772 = 10.21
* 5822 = 11.87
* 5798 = 11.81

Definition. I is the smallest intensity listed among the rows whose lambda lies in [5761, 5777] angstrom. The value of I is 10.2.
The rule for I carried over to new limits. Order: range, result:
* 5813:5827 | 10.46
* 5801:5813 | 10.64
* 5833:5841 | 10.19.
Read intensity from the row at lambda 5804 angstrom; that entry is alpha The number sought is 11.96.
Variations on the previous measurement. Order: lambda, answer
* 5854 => 12.55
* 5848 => 10.83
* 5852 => 10.33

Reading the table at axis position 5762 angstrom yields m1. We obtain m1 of 10.57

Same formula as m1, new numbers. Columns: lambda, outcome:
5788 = 11.58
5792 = 12.46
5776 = 10.82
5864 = 11.16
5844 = 10.64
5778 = 9.964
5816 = 10.71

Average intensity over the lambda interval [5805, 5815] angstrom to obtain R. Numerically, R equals 11.4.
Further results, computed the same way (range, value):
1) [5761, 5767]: 11.1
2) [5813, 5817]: 10.9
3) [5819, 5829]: 12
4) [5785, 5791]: 11.5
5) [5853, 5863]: 11.4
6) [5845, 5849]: 10.9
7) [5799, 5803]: 10.8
